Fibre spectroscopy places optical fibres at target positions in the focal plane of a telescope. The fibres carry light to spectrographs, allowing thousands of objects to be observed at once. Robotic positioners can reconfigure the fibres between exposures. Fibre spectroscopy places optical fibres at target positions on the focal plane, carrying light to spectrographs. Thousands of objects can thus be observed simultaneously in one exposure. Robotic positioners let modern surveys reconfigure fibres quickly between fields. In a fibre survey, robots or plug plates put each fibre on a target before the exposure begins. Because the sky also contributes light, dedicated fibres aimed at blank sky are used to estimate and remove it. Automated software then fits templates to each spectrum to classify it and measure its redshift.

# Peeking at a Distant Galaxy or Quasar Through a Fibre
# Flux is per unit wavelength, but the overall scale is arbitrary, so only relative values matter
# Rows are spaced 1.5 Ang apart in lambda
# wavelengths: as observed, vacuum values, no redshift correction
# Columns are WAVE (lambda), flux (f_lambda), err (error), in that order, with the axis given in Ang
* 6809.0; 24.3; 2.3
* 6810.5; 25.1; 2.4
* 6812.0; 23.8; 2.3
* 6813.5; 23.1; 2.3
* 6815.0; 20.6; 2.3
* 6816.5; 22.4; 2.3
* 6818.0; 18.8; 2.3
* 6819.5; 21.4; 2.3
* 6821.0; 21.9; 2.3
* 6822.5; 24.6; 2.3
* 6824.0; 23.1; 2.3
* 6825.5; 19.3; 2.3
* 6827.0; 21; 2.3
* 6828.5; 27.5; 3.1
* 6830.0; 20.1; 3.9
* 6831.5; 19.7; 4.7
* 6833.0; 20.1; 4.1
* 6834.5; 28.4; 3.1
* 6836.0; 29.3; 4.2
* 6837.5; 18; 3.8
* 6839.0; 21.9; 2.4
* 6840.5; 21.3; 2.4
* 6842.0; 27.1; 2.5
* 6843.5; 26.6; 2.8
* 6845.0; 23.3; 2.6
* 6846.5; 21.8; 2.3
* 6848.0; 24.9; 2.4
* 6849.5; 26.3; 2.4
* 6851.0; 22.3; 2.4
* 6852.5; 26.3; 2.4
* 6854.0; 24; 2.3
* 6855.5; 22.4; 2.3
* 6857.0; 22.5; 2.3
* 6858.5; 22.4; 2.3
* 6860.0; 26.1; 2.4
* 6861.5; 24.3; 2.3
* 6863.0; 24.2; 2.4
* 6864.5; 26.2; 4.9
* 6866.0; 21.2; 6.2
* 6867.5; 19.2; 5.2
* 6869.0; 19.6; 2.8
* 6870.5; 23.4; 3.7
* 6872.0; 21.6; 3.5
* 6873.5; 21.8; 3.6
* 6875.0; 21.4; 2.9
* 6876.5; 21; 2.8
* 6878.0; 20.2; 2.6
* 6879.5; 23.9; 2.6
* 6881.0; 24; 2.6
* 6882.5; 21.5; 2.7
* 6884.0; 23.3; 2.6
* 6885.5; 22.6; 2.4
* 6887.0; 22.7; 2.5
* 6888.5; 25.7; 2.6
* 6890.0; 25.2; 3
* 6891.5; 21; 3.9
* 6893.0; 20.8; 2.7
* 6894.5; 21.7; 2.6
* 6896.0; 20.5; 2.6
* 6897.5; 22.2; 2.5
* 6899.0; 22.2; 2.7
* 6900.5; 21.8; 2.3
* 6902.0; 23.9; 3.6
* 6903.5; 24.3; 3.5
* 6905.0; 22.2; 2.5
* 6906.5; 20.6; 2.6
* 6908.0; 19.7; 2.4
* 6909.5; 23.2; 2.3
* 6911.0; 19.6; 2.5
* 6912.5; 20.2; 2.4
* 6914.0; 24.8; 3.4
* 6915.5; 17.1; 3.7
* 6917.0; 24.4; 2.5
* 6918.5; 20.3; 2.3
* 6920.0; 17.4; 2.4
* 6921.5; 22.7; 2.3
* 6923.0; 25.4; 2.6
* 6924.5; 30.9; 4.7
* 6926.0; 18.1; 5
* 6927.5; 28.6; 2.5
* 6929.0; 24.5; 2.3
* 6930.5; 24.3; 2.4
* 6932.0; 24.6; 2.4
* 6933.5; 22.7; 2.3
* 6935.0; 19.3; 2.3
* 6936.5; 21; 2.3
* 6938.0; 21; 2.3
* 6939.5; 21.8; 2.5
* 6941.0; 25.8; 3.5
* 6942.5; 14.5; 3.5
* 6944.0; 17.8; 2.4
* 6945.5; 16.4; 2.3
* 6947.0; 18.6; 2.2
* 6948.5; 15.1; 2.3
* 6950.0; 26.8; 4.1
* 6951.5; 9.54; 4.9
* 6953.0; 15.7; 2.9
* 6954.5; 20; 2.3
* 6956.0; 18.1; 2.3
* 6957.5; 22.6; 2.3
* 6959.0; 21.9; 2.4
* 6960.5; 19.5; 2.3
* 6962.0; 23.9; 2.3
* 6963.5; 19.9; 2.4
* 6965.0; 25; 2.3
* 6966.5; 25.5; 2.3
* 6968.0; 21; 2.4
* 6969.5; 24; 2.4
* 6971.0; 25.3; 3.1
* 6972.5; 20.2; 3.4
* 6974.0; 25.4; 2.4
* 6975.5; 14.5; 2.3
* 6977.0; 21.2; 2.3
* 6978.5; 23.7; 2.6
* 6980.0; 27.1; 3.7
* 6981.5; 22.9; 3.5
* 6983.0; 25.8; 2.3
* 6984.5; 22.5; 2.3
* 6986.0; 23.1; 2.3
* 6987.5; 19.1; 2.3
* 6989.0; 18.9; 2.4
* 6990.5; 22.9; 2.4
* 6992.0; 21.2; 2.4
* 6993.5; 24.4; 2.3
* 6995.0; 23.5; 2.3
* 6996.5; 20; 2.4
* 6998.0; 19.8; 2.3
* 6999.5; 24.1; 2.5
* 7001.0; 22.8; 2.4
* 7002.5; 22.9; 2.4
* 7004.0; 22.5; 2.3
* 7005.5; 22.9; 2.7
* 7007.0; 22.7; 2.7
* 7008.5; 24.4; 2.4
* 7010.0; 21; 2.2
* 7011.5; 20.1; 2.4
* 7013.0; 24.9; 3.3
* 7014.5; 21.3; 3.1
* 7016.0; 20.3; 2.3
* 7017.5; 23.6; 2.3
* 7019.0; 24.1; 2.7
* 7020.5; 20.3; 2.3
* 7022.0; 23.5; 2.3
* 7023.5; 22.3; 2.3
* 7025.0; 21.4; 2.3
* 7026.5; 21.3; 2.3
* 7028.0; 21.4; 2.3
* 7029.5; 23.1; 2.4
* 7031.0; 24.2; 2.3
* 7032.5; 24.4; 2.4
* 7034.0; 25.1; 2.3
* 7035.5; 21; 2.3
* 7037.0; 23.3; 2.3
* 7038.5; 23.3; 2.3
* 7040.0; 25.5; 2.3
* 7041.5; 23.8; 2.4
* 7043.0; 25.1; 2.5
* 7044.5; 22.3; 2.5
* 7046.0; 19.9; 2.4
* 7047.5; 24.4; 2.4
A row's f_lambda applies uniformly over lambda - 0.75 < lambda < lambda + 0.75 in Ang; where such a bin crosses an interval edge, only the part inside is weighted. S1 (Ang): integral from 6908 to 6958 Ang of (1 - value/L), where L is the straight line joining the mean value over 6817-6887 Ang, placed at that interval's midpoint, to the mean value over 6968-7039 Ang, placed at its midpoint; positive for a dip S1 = 3.74 Ang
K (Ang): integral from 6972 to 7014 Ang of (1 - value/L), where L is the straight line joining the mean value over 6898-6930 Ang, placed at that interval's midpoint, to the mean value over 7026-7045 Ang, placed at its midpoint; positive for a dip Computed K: 1.41 Ang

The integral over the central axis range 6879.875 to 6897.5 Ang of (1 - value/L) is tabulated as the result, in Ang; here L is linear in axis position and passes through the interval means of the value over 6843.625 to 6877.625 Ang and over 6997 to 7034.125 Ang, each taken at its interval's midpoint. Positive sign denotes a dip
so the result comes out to 0.2 Ang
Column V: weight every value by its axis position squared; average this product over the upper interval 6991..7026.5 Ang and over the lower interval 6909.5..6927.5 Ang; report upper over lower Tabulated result 1.03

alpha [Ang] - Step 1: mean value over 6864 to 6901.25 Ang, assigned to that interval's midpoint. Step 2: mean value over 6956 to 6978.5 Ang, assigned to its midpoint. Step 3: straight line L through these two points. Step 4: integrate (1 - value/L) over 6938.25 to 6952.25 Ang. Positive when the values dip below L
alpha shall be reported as 2.2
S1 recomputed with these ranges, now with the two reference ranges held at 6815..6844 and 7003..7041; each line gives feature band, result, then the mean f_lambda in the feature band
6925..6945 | 0.71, 21.9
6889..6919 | 1.14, 21.8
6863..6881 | 0.57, 22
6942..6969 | 3.65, 19.6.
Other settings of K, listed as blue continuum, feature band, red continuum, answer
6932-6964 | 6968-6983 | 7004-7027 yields -1.4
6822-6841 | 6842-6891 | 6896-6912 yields -2.1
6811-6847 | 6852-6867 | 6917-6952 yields -1.0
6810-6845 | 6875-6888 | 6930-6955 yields -0.7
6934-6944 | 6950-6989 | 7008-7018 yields -0.8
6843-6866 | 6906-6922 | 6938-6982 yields 1.0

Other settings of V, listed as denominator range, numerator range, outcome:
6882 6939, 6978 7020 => 1.03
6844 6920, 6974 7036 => 1.03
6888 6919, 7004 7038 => 1.06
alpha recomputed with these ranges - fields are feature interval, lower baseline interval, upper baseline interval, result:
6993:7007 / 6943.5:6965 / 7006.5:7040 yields -0.67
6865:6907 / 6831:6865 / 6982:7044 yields 2.58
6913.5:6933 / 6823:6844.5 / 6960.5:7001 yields -0.50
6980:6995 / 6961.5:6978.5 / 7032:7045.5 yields 0.07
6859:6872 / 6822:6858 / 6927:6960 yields -0.15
